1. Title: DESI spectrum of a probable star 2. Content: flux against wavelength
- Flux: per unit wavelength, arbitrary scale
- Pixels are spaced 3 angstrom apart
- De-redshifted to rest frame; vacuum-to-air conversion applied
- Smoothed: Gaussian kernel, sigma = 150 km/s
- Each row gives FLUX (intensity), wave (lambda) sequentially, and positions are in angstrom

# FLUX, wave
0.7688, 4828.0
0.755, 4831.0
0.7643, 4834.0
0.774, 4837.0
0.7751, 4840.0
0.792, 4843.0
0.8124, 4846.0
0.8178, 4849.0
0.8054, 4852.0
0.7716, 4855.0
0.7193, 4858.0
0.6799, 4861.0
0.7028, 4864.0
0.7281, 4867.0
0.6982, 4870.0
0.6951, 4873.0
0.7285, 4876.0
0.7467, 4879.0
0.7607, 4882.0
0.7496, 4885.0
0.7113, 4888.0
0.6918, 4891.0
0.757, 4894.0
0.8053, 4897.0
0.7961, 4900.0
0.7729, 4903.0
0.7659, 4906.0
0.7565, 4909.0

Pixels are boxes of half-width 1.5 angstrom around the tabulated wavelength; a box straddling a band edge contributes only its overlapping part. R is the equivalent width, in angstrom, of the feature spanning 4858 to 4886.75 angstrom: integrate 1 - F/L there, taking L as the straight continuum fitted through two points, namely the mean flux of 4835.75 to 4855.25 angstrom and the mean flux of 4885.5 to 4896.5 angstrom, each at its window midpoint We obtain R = 1.34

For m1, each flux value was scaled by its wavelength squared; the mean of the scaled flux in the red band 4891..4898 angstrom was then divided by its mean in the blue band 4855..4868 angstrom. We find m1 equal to 1.1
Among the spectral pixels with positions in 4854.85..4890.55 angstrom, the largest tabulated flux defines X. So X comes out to 0.7716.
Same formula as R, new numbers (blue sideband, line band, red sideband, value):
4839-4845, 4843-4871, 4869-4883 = 0.3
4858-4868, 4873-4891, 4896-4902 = 0.5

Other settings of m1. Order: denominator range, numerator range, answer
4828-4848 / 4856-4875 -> 0.92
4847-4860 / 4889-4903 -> 1.00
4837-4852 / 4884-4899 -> 0.95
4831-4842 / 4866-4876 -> 0.93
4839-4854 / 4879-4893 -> 0.93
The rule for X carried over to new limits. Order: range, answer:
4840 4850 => 0.8178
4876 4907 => 0.8053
